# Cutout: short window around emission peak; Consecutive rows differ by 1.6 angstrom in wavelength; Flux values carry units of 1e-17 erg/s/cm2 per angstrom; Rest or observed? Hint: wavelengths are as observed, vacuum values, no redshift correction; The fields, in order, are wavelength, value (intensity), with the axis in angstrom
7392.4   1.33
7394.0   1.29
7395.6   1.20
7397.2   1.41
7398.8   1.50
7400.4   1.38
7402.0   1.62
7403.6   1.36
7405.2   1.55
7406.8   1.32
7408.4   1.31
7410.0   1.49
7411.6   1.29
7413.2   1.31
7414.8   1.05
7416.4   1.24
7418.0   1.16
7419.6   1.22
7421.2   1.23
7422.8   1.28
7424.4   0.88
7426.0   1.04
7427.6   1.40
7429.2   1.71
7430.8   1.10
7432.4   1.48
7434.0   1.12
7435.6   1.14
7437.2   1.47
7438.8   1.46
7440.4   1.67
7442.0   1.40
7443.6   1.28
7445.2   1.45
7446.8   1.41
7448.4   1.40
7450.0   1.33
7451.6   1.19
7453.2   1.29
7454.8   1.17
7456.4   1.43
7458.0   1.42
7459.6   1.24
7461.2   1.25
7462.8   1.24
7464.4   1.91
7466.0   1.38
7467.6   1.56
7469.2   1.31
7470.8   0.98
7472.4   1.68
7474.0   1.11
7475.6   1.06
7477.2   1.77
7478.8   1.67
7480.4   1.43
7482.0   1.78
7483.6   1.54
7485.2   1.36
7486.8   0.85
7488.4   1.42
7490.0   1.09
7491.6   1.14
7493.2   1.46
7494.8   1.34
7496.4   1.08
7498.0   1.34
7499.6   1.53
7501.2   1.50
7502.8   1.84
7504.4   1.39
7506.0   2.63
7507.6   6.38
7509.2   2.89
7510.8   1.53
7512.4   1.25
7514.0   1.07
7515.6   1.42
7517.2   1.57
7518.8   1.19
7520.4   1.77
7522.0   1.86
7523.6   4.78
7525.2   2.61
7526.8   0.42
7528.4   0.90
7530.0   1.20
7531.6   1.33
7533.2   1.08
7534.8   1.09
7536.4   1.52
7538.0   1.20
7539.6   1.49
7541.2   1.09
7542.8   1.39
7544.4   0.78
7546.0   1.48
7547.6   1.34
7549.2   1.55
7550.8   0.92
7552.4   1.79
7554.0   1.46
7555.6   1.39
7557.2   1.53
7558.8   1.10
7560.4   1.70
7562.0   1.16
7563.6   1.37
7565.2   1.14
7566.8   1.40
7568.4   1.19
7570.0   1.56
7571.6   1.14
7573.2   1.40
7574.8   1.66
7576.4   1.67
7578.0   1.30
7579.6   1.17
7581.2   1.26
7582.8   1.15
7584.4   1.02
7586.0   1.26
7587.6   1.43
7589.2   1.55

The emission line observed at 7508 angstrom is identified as [S II]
